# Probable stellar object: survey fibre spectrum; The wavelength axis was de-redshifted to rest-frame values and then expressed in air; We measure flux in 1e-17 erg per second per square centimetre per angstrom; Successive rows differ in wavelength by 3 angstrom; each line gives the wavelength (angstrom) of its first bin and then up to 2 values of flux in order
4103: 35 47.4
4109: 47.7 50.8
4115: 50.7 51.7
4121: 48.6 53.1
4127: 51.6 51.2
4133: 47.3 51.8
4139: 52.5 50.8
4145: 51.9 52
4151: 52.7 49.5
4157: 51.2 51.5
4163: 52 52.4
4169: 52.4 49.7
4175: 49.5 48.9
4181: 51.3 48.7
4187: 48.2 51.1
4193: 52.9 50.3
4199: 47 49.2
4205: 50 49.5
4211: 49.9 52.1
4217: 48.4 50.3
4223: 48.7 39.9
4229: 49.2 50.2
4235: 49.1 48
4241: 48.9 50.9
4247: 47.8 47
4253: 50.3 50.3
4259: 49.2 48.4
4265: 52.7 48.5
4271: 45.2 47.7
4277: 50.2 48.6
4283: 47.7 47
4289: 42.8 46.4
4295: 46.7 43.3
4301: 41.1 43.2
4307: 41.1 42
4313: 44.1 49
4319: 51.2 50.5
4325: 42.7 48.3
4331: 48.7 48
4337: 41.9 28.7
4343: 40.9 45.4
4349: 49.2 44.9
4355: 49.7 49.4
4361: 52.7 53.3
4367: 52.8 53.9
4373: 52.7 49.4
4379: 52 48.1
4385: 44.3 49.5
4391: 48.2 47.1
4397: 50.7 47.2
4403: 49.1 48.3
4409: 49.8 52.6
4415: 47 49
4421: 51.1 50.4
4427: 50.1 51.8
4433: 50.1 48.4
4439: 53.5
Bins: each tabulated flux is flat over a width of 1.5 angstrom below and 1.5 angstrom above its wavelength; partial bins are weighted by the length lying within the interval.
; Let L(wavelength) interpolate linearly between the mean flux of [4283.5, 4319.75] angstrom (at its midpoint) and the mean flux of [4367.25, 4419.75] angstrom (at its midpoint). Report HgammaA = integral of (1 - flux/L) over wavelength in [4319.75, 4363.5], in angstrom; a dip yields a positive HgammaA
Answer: 0.7 angstrom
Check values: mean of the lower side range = 44.8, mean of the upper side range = 49.4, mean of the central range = 46.1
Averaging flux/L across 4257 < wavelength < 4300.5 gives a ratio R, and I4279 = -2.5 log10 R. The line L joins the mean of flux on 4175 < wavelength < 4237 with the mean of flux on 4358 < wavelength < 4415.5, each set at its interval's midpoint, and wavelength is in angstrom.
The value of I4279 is 0.05 mag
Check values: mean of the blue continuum 49.2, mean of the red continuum 50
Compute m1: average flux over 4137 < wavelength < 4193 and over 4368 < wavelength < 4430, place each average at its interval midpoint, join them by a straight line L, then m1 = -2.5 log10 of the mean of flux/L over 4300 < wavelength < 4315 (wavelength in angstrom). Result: 0.18 mag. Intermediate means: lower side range 51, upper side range 49.6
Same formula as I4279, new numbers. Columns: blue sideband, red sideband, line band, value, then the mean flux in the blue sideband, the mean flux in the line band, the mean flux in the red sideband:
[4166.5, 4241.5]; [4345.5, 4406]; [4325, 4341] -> 0.14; 49.4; 43.5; 49.5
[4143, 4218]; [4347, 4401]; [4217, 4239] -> 0.05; 50.5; 47.9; 49.7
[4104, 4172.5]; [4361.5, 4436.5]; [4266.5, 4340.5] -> 0.11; 50.8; 45.6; 49.9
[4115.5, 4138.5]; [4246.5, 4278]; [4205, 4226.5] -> 0.01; 50.8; 48.9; 48.9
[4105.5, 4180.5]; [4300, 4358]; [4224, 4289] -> -0.02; 50.8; 48.3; 44.9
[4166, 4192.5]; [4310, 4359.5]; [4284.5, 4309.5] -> 0.07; 50.2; 43.9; 45.7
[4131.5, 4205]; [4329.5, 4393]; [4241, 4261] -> 0.00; 50.6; 49.2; 47.8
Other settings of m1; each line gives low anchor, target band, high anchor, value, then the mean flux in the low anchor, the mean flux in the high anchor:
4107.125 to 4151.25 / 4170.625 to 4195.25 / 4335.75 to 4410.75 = 0.00 mag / 50.9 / 48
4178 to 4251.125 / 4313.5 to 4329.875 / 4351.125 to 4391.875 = 0.04 mag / 49.1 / 50.2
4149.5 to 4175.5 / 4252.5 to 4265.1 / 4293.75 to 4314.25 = -0.10 mag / 51.3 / 43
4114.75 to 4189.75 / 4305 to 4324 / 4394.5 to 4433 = 0.09 mag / 50.9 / 49.7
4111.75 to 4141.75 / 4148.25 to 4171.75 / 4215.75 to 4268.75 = -0.03 mag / 50.9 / 48.8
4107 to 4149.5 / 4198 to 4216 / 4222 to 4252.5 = -0.02 mag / 50.8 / 48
